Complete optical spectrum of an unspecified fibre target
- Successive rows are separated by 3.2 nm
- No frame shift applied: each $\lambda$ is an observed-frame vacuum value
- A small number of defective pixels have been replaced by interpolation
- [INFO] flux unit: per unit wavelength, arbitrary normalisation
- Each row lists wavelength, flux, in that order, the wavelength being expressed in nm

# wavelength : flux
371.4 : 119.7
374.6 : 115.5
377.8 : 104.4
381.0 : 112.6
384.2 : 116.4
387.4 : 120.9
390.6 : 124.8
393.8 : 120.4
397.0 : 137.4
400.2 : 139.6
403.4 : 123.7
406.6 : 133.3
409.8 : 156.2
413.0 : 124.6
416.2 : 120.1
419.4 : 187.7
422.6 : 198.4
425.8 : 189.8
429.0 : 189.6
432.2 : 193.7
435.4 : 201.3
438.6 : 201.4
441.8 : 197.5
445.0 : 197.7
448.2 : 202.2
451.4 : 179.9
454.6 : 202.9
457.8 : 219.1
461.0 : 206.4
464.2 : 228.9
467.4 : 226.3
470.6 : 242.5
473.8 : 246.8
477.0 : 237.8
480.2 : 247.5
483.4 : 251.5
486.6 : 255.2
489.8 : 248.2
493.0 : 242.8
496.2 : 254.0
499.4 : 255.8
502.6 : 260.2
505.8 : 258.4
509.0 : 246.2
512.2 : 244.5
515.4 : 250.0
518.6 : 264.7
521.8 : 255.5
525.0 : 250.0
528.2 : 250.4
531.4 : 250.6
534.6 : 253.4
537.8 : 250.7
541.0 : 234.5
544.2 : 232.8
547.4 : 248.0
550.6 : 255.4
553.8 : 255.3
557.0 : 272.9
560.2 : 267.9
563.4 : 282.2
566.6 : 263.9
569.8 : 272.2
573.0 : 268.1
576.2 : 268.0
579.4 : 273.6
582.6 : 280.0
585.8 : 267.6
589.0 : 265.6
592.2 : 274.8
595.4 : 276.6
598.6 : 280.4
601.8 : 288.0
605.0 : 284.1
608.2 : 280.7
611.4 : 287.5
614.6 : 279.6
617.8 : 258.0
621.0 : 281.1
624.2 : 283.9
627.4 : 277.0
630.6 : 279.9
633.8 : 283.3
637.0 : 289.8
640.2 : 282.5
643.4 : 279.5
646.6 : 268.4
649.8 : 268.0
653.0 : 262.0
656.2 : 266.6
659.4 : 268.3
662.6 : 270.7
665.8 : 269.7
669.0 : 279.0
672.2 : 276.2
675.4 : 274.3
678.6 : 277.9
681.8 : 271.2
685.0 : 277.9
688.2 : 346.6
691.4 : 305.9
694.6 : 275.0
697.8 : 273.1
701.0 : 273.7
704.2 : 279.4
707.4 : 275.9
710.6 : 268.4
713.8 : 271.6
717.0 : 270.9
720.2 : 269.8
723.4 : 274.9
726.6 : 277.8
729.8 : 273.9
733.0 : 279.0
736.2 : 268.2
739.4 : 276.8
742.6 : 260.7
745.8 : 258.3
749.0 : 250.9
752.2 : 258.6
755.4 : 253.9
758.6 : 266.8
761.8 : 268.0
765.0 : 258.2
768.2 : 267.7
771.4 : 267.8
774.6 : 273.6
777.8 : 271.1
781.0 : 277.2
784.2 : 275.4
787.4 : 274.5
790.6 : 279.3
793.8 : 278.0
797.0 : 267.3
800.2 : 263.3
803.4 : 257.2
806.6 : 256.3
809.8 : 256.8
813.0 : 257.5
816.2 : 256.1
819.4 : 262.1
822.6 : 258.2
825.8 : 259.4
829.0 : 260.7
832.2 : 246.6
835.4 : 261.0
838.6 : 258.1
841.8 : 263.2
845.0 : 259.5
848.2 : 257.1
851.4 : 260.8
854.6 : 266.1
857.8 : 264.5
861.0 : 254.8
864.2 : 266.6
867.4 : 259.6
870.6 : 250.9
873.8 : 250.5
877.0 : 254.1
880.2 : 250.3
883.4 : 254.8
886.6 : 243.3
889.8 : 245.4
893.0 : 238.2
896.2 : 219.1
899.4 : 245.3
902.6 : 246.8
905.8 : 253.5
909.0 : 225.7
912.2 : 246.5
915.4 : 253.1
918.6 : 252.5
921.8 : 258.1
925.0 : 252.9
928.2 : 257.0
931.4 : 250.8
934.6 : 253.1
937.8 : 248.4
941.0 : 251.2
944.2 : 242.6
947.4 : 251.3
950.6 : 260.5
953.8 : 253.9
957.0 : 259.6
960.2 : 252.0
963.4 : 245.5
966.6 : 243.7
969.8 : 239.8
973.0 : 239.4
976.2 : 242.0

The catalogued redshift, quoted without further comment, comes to 0.05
